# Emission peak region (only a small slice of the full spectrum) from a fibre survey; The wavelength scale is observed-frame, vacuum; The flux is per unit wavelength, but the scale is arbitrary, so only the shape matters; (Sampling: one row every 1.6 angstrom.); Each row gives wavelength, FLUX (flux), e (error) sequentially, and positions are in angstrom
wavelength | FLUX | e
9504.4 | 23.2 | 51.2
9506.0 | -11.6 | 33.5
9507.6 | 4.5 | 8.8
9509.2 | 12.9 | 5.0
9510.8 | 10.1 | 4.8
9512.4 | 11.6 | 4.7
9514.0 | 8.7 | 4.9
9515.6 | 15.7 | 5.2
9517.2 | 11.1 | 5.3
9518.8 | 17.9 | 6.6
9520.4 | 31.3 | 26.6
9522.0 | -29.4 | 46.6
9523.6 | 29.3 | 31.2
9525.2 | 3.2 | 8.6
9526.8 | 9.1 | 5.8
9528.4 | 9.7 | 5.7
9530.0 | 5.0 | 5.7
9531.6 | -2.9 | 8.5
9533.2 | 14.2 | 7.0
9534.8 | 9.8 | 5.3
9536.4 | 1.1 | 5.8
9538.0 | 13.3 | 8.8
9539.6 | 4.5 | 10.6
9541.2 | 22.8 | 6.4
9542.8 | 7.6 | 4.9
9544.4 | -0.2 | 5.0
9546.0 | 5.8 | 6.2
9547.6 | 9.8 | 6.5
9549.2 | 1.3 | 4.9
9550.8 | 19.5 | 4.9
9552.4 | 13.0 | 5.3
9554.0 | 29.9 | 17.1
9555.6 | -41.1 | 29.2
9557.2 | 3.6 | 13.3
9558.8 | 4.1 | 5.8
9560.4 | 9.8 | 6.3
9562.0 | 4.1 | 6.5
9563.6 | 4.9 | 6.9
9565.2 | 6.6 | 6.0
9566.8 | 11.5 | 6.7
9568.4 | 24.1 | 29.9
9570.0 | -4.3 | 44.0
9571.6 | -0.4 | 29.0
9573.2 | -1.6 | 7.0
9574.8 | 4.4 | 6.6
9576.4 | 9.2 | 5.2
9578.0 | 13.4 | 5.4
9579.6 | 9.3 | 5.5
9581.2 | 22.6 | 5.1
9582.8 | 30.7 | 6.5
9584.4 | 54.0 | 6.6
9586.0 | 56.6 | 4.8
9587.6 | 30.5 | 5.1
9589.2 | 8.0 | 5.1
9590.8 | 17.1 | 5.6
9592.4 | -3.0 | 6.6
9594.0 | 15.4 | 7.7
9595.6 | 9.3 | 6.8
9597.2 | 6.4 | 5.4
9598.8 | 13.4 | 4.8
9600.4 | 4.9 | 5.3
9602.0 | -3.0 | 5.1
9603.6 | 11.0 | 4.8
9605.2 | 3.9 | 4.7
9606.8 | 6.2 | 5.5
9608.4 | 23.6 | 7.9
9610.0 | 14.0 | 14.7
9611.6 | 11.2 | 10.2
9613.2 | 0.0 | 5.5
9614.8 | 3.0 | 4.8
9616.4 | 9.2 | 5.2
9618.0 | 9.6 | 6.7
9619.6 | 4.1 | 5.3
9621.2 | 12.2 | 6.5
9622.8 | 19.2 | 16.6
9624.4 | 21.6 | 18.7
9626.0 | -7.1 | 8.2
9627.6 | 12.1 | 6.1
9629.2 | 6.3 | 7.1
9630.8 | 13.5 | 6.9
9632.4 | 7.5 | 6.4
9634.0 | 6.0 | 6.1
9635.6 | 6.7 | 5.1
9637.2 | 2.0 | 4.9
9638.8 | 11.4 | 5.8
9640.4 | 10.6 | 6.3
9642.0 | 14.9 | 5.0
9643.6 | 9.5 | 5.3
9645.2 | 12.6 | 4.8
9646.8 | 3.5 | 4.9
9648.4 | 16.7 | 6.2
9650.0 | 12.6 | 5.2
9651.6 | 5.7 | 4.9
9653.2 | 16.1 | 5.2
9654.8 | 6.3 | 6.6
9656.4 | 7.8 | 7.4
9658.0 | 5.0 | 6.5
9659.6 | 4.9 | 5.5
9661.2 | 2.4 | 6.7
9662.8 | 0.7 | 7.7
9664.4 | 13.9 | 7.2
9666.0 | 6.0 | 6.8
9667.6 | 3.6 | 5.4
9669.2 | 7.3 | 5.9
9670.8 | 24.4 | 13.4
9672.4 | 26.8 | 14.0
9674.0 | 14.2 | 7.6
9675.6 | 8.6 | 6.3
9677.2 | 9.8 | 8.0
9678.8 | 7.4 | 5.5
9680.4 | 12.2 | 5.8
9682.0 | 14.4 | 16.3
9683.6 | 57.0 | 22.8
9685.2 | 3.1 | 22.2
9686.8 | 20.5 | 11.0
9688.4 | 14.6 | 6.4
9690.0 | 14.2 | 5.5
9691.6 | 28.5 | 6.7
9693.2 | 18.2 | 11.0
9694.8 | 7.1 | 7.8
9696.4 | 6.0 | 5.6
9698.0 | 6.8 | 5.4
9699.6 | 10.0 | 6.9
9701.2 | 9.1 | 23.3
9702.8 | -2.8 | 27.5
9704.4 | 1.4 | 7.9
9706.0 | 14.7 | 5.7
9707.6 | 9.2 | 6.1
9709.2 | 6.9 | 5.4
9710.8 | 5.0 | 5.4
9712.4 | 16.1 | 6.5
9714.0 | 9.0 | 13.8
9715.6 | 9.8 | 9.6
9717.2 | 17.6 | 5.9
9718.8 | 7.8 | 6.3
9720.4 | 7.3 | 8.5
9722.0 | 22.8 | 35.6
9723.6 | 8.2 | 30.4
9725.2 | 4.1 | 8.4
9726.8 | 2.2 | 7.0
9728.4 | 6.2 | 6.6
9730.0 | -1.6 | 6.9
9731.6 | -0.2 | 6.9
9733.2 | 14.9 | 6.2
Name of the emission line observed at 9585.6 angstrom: H-beta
